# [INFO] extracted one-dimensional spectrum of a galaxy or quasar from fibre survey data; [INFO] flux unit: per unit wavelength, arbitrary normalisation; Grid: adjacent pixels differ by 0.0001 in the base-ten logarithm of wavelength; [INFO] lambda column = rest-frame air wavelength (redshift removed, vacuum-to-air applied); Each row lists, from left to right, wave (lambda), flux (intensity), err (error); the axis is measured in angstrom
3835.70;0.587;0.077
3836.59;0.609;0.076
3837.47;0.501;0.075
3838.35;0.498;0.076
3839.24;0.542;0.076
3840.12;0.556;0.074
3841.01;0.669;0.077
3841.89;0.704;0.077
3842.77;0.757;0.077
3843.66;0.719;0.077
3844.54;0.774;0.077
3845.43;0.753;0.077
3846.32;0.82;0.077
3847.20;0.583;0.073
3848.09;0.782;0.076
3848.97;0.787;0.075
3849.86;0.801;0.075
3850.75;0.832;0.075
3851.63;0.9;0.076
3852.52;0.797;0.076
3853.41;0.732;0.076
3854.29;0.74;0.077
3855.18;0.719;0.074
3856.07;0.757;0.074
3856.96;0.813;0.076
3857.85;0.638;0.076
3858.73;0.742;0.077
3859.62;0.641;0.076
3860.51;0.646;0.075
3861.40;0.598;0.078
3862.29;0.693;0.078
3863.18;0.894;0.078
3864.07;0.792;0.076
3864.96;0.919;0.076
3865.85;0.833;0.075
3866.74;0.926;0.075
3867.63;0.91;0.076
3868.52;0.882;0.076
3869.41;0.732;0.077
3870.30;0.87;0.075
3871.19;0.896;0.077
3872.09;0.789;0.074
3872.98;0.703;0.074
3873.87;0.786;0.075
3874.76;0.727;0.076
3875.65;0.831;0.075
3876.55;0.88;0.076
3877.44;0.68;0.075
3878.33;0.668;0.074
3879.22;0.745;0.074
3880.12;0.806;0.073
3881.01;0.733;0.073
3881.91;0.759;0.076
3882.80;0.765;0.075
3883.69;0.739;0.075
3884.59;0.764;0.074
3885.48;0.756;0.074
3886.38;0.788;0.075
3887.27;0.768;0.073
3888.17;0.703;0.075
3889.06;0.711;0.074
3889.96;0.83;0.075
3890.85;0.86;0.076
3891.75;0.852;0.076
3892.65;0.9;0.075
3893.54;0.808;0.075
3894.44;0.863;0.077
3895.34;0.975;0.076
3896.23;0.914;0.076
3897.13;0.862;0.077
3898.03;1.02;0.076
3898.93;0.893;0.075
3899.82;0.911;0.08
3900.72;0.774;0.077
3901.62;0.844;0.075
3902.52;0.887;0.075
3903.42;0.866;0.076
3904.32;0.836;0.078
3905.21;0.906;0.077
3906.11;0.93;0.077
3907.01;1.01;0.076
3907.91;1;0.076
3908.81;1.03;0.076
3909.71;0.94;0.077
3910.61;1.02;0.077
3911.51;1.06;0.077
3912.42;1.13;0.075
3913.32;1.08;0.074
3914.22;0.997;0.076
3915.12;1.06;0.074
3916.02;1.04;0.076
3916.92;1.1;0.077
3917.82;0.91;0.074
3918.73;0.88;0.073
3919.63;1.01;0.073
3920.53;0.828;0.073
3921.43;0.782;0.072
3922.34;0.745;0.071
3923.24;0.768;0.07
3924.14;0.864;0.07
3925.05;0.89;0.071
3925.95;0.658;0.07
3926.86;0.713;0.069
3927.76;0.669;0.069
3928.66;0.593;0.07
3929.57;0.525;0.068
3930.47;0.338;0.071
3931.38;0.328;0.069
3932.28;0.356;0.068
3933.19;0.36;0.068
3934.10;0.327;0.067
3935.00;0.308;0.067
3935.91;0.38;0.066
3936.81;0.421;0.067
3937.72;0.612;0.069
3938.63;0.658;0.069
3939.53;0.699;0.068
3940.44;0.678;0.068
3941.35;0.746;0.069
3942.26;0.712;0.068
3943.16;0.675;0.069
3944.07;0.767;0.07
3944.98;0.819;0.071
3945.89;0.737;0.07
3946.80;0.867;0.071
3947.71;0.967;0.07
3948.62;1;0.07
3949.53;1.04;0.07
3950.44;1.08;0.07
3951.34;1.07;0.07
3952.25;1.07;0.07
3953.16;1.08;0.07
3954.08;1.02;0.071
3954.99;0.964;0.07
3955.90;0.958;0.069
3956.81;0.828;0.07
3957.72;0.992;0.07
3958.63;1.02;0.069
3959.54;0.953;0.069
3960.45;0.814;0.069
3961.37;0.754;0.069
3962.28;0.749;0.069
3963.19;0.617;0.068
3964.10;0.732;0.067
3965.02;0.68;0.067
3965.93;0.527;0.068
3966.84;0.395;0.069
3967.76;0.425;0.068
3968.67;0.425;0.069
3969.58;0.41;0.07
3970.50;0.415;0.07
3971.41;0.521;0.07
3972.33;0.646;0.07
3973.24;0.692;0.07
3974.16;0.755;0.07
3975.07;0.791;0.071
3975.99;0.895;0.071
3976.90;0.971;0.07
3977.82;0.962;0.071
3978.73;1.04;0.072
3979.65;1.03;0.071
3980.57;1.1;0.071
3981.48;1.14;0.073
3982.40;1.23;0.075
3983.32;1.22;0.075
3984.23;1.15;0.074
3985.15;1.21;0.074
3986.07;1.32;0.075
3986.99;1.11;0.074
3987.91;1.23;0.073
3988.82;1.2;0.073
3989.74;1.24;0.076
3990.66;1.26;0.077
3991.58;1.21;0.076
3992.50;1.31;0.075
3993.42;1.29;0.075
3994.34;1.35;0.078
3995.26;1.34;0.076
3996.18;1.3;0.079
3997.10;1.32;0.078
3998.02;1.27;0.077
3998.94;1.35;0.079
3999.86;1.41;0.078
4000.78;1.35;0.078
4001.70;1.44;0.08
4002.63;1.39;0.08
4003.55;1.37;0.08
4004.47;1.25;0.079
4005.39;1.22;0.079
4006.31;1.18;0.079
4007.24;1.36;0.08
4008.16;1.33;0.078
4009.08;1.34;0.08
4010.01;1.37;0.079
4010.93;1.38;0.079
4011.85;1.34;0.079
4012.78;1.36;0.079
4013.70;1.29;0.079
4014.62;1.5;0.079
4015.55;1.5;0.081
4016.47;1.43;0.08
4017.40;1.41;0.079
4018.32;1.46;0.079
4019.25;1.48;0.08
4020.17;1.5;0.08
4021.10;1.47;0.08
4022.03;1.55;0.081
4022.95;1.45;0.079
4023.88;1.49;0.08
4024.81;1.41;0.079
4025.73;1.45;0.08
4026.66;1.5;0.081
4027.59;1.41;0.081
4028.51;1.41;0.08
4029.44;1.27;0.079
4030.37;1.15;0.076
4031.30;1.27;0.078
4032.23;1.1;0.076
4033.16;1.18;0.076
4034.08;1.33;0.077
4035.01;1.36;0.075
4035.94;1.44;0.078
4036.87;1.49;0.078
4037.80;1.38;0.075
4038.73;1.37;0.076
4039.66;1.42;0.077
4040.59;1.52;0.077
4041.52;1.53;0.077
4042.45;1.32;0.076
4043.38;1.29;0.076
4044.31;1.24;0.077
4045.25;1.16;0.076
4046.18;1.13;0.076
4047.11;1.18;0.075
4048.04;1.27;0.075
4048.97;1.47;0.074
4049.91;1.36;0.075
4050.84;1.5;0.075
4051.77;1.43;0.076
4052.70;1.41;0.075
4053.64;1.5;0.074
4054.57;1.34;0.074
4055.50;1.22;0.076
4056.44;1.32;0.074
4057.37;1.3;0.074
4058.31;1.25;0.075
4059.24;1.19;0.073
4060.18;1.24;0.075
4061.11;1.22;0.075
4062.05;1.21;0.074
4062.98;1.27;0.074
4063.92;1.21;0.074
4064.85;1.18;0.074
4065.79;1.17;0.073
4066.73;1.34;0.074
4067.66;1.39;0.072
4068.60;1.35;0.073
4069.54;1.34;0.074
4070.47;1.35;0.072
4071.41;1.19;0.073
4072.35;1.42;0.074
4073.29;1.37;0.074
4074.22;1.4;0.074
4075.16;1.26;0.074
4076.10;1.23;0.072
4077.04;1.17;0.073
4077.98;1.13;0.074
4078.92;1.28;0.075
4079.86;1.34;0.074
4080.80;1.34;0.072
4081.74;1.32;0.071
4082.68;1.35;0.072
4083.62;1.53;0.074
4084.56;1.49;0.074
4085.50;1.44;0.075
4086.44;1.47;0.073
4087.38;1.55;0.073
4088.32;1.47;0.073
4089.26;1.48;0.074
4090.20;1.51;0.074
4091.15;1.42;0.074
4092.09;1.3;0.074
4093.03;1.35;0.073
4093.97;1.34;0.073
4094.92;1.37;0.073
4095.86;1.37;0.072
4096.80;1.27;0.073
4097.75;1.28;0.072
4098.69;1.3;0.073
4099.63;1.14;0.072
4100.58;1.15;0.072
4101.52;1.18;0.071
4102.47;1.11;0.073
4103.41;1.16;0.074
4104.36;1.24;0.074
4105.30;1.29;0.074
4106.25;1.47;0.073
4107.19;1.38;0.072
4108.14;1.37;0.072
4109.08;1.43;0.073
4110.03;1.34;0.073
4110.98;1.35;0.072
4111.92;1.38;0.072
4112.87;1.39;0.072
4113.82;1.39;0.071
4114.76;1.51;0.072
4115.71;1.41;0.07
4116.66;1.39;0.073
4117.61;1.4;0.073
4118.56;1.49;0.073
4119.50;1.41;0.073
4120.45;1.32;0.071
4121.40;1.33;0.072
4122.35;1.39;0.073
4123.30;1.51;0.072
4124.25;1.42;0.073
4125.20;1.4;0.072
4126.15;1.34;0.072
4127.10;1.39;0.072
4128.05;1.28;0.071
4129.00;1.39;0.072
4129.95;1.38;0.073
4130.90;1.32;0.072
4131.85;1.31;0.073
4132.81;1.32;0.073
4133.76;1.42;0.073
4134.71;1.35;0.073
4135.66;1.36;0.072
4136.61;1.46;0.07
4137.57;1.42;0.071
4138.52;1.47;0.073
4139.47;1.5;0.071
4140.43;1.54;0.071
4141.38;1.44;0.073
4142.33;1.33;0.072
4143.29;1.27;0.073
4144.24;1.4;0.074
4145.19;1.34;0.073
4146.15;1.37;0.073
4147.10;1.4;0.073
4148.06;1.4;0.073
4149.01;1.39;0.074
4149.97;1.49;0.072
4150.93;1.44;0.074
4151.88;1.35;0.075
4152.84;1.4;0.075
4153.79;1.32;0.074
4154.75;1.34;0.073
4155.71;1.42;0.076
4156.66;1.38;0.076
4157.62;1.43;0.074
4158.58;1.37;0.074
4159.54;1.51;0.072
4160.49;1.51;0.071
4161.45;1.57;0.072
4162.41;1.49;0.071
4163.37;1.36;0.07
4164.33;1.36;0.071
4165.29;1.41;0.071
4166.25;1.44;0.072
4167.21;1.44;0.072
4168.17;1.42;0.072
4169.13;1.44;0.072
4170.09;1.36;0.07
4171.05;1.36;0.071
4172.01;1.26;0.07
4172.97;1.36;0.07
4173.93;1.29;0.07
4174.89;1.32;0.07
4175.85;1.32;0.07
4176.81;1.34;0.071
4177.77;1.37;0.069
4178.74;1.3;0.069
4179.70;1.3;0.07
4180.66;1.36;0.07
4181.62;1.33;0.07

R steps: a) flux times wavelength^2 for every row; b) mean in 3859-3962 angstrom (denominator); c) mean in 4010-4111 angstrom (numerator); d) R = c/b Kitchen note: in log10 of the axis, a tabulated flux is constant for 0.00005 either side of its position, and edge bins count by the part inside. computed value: 1.78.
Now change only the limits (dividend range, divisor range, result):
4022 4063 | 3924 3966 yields 1.90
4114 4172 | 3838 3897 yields 2.09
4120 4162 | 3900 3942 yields 2.02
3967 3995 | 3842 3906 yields 1.30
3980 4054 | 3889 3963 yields 1.69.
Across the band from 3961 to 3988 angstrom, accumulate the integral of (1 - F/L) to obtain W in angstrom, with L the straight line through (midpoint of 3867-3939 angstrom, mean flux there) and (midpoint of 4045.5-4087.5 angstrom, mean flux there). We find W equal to 5.15 angstrom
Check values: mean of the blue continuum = 0.794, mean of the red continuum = 1.32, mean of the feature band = 0.833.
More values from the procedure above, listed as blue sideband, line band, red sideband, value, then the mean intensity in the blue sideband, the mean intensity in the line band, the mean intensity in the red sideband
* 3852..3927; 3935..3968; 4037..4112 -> 7.1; 0.84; 0.787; 1.33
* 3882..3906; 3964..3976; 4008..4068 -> 5.7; 0.839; 0.578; 1.35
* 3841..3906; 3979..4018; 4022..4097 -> -4.4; 0.796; 1.29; 1.34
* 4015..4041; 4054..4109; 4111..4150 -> 3.3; 1.4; 1.31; 1.39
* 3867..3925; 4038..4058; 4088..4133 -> -2.2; 0.866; 1.35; 1.35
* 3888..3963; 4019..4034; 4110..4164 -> -3.8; 0.826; 1.38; 1.4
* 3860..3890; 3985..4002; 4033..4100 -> -2.5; 0.779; 1.29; 1.34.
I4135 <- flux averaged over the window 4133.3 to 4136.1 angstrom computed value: 1.38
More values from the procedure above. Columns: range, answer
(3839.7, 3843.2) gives 0.673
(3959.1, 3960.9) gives 0.884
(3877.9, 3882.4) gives 0.742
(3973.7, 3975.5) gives 0.774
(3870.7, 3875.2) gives 0.781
